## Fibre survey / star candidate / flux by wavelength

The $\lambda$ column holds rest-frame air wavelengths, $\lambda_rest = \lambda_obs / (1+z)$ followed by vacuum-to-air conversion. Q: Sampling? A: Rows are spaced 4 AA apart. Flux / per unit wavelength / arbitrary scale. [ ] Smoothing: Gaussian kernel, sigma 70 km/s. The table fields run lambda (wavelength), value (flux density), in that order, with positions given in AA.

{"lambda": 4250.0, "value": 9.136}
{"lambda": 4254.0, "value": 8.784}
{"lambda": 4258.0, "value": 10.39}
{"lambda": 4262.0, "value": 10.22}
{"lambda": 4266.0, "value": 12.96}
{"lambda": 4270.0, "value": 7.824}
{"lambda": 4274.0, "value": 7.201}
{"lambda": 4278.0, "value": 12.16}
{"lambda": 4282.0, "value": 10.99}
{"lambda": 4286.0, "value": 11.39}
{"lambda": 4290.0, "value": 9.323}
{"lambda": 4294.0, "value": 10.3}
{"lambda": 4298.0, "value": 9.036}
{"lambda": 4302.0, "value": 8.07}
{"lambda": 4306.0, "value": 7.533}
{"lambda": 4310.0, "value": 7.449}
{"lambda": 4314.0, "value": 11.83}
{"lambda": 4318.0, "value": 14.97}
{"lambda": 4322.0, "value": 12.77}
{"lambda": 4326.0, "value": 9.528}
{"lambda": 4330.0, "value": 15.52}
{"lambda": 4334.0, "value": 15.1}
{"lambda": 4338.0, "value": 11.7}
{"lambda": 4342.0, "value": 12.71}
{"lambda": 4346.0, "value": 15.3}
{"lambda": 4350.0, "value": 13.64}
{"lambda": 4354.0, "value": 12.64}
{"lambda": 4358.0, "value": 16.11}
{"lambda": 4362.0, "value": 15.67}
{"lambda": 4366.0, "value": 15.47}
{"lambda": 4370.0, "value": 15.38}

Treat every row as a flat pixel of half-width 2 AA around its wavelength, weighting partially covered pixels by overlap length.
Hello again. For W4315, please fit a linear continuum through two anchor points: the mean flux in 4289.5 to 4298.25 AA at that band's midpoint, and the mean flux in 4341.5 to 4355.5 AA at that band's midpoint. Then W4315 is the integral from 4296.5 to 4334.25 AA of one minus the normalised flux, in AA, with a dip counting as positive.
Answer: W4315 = 1.2 AA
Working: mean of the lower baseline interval 9.7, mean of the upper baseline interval 13.7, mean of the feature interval 11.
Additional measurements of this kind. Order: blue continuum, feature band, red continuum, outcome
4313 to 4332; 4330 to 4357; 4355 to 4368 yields 1.0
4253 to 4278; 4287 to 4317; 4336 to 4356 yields 5.3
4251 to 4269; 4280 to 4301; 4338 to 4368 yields 2.8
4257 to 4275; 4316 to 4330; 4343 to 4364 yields 0.0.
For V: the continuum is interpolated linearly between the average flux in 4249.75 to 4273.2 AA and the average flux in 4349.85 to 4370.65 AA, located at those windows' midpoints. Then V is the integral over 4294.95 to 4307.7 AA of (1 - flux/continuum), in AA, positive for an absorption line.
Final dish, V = 3.7 AA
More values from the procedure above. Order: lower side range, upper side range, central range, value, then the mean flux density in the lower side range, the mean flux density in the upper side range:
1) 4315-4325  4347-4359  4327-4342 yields 0.0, 13.2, 14.1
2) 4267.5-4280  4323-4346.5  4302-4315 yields 3.3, 9.22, 13.2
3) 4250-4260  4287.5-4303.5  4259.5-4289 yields -3.0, 9.5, 9.29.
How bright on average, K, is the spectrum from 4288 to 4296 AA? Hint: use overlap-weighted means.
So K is 9.81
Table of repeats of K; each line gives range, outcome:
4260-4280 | 10.1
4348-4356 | 13.1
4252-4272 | 10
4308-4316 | 9.64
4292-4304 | 9.14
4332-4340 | 13.4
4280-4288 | 11.2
